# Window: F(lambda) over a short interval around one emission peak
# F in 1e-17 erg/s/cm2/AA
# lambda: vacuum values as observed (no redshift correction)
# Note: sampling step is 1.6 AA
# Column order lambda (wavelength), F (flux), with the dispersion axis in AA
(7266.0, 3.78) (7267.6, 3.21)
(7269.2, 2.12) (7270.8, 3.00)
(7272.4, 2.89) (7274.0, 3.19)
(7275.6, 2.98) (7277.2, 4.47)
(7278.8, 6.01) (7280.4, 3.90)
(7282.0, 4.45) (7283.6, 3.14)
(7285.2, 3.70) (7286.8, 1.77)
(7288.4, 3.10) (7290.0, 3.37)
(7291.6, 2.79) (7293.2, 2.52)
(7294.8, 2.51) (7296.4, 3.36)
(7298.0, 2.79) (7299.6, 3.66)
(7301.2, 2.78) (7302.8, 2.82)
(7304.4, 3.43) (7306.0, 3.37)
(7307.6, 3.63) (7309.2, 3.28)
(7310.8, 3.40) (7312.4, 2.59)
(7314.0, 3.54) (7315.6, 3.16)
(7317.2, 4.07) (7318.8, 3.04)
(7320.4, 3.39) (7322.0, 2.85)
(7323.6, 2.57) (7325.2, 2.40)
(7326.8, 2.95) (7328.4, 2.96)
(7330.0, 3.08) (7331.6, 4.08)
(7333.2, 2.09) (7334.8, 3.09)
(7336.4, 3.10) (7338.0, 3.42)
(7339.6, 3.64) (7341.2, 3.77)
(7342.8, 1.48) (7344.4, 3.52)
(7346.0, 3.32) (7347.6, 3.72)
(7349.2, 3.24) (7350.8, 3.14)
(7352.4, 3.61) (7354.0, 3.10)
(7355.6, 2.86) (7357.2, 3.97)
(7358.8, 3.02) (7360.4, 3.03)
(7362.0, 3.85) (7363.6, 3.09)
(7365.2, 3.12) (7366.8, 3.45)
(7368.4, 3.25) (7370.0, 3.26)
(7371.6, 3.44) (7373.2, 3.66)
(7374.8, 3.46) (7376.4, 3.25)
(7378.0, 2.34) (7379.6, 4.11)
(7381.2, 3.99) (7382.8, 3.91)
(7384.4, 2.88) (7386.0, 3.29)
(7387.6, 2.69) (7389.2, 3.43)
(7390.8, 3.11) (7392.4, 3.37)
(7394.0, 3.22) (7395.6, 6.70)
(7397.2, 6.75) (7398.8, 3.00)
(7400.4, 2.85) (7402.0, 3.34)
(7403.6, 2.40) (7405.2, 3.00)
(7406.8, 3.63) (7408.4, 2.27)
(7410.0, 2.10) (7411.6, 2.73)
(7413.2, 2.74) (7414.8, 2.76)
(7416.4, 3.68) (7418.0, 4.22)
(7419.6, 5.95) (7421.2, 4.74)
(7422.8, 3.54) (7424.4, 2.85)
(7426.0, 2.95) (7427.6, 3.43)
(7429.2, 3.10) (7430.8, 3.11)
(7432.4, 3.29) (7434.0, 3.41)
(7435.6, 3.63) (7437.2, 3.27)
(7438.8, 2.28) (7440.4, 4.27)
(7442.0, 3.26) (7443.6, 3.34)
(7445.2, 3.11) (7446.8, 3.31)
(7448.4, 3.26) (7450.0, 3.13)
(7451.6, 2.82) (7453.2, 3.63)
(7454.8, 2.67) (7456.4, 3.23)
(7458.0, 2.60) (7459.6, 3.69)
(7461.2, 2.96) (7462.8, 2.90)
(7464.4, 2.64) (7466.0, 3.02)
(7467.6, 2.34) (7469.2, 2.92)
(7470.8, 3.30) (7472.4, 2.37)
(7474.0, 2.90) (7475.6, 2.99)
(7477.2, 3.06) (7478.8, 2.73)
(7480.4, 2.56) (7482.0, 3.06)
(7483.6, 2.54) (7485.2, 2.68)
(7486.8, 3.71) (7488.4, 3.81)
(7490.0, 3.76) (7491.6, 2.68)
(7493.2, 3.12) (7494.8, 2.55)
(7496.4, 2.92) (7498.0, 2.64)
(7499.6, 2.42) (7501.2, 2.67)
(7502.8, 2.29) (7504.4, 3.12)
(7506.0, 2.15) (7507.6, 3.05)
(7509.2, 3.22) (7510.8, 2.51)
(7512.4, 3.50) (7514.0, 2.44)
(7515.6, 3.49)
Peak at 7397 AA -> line H-alpha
